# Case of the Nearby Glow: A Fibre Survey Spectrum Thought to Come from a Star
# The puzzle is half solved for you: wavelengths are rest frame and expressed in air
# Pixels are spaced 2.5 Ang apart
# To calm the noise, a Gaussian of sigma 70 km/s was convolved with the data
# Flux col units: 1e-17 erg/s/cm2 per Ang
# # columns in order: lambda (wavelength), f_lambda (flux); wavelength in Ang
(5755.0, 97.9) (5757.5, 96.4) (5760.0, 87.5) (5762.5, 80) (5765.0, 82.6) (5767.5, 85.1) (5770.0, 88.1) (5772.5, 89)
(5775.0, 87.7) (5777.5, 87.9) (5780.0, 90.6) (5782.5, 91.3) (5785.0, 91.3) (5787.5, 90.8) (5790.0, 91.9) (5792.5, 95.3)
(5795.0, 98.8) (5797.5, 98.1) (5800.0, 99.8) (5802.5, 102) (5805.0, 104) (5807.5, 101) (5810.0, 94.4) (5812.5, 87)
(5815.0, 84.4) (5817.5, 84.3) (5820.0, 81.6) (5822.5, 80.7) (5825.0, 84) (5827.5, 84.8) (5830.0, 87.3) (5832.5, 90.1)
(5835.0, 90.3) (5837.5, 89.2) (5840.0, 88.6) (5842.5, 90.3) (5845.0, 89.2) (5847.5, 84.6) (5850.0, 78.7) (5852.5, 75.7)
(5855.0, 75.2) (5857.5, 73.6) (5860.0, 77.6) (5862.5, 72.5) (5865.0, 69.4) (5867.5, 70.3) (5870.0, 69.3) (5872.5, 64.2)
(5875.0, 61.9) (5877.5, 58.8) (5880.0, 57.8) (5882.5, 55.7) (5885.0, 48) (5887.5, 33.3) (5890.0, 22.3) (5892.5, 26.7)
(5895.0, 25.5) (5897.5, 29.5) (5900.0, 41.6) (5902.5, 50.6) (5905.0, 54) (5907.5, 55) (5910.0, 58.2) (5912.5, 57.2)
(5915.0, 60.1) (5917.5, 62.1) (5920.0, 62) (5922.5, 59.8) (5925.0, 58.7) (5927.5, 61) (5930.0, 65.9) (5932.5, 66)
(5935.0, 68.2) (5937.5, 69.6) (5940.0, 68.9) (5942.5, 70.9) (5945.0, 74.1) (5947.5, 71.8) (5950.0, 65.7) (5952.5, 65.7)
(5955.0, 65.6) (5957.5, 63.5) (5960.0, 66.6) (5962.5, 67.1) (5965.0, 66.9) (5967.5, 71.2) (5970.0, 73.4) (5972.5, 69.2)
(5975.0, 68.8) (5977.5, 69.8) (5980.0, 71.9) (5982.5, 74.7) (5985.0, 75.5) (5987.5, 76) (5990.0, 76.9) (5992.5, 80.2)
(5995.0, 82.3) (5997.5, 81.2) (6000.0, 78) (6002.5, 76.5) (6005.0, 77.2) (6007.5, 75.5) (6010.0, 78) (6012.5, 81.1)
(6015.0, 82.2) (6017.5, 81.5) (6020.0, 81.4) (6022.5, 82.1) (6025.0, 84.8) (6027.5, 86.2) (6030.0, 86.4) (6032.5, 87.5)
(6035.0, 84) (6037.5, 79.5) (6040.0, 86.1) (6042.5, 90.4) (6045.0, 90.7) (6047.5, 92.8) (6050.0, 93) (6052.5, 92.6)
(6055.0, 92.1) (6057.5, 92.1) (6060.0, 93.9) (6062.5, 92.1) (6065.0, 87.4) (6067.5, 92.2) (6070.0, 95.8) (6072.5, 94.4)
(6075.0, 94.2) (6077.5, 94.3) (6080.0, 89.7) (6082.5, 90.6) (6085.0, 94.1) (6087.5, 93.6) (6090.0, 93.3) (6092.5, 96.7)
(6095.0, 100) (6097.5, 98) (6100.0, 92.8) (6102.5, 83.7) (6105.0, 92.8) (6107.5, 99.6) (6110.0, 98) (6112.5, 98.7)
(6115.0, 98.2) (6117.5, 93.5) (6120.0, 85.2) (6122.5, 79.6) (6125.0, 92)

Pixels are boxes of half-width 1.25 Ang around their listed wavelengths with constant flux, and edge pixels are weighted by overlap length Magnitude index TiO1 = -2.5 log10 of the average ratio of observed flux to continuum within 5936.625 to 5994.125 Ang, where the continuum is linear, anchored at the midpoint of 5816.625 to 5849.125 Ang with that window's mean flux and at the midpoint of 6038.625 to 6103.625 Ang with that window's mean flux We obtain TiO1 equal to 0.26 mag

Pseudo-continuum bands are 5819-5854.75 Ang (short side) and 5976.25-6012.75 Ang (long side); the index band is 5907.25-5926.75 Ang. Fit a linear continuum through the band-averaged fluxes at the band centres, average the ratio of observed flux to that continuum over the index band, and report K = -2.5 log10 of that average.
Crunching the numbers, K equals 0.34 mag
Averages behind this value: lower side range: 85.1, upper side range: 76.9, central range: 59.4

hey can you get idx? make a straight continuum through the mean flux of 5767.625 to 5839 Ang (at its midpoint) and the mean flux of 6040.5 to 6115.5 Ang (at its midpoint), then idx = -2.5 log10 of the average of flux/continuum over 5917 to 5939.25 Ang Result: 0.40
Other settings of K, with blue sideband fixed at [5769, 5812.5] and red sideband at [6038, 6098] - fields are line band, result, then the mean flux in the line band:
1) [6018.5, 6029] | 0.114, 83.6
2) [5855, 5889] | 0.436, 62.7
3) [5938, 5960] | 0.340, 68.2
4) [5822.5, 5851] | 0.085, 86.8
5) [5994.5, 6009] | 0.188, 78.2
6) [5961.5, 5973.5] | 0.317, 69.6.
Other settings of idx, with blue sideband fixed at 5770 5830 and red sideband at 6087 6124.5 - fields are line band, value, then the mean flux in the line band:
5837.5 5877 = 0.20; 76.2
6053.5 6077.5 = 0.01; 92.8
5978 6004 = 0.20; 77.1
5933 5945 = 0.30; 69.7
